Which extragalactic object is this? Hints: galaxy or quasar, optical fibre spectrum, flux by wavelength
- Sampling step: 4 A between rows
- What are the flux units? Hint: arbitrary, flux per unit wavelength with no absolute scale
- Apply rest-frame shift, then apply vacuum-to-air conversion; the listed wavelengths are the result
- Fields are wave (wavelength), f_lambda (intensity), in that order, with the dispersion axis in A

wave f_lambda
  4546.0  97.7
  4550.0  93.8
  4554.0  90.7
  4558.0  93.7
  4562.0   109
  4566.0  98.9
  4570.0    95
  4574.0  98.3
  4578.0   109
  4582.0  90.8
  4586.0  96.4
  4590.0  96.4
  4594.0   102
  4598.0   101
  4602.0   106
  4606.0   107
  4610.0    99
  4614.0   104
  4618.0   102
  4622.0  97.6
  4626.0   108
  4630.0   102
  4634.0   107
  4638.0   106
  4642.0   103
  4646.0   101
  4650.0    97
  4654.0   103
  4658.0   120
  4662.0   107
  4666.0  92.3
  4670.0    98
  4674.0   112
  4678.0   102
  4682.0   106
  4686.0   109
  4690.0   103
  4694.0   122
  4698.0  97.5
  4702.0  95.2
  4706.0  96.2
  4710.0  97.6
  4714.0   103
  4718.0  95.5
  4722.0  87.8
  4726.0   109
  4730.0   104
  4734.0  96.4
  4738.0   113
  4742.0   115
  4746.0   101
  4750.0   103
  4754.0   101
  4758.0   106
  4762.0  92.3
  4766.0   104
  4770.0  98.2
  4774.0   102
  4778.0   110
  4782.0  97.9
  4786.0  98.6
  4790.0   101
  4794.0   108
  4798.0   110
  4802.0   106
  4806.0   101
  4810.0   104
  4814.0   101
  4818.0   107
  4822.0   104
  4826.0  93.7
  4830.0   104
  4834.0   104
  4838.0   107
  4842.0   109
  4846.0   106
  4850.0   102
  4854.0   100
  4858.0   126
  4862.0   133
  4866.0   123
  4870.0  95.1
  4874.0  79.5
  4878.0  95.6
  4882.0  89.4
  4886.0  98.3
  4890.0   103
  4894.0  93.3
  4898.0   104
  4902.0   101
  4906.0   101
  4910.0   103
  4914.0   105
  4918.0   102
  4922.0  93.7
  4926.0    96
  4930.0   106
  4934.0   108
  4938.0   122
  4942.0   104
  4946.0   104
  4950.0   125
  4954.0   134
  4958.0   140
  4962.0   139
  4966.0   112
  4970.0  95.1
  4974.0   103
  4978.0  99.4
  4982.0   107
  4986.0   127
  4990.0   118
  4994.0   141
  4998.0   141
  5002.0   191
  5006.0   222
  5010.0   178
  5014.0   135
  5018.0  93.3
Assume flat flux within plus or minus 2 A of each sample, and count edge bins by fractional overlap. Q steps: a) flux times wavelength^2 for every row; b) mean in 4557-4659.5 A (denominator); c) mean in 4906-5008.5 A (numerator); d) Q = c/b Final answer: 1.4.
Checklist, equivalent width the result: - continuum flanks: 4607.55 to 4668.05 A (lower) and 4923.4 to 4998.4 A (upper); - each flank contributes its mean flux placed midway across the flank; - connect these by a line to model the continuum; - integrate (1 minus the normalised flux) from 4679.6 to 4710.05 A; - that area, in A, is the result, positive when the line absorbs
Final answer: 0.55 A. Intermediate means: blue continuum 103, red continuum 116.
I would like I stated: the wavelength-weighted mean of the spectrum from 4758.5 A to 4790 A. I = 101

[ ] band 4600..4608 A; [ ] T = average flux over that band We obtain 106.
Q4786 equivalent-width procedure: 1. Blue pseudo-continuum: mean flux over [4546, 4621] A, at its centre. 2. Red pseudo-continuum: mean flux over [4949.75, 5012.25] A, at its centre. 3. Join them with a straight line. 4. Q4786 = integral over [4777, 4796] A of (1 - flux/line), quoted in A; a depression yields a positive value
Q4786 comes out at 2.5 A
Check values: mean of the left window 99.5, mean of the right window 136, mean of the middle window 103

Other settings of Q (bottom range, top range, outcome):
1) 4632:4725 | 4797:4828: 1.06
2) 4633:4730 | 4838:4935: 1.09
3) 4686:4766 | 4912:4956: 1.16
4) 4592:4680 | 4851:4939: 1.11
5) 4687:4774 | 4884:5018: 1.28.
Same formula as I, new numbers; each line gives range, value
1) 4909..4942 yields 104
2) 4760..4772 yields 98.2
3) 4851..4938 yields 103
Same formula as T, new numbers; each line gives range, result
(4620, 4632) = 103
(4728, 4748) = 106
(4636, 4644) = 104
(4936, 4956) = 118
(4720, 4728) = 98.4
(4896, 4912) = 102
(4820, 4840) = 103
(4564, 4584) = 98.4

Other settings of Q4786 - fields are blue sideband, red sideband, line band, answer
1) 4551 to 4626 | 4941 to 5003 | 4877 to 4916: 6.3 A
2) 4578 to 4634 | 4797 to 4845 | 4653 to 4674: -0.6 A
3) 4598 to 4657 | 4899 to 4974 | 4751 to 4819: 2.6 A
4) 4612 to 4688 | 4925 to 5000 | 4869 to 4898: 5.0 A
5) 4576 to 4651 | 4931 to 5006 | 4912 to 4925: 2.3 A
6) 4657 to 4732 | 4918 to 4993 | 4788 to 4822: 0.8 A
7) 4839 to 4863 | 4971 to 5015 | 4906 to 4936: 5.8 A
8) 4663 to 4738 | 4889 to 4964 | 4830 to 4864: -1.1 A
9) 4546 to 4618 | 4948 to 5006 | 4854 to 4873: 0.9 A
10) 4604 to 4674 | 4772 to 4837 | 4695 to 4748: 1.1 A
